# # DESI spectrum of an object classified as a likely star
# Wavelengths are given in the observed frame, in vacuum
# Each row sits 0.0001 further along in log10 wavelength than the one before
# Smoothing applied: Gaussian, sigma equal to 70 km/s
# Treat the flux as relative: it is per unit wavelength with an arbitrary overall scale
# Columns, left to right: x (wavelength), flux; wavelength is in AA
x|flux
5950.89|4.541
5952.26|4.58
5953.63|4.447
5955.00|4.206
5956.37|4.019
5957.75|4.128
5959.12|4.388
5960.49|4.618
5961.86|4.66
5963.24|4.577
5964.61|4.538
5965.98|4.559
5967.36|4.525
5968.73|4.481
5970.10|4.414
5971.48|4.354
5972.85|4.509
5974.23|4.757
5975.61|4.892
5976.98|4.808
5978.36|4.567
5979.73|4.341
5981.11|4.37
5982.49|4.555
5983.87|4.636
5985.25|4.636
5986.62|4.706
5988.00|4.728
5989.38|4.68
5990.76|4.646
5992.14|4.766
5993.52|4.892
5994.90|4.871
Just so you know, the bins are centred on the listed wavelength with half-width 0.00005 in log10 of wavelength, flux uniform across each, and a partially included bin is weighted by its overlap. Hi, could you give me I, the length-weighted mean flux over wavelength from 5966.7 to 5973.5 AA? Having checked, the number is 4.46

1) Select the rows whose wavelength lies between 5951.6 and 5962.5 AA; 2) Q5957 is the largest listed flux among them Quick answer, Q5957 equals 4.66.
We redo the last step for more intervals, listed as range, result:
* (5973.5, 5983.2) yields 4.892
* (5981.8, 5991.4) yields 4.728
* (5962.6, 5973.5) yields 4.577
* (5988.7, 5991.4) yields 4.68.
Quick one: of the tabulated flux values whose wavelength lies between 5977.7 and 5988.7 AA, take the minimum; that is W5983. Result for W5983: 4.341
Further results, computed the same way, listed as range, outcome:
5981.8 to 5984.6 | 4.555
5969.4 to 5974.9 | 4.354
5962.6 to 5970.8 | 4.414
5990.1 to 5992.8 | 4.646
